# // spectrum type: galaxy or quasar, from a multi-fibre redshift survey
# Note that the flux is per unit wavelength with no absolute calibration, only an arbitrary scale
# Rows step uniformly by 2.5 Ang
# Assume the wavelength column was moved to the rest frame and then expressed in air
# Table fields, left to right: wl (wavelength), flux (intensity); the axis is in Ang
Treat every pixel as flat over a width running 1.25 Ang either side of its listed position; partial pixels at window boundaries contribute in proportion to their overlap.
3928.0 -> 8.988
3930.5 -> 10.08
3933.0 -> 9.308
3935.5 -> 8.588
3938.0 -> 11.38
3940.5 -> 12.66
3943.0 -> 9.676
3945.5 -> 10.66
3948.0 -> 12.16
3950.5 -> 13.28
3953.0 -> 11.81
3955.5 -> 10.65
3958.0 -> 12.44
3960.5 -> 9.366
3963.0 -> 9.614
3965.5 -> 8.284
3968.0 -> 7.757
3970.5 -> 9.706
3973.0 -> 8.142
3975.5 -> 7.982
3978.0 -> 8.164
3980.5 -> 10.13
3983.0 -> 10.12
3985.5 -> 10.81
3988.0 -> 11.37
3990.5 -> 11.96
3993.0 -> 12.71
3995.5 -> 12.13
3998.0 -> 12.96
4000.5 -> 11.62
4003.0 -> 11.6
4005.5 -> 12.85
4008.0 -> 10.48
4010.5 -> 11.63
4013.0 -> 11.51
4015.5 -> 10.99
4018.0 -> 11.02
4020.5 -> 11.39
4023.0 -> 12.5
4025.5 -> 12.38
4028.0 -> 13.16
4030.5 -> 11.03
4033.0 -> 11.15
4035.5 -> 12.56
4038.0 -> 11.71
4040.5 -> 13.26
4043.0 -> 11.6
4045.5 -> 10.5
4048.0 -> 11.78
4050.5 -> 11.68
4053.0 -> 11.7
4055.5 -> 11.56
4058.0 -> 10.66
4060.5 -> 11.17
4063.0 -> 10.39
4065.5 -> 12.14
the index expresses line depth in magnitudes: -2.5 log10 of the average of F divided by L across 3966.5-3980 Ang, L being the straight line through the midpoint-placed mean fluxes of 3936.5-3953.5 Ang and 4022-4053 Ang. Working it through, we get 0.35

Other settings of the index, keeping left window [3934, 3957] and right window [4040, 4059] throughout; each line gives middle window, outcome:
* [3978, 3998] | 0.01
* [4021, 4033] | -0.06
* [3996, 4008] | -0.06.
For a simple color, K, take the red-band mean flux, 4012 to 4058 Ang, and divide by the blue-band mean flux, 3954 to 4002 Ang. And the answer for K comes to 1.14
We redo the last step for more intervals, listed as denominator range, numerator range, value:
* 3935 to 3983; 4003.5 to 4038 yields 1.16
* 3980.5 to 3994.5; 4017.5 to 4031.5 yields 1.06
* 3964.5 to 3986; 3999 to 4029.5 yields 1.31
